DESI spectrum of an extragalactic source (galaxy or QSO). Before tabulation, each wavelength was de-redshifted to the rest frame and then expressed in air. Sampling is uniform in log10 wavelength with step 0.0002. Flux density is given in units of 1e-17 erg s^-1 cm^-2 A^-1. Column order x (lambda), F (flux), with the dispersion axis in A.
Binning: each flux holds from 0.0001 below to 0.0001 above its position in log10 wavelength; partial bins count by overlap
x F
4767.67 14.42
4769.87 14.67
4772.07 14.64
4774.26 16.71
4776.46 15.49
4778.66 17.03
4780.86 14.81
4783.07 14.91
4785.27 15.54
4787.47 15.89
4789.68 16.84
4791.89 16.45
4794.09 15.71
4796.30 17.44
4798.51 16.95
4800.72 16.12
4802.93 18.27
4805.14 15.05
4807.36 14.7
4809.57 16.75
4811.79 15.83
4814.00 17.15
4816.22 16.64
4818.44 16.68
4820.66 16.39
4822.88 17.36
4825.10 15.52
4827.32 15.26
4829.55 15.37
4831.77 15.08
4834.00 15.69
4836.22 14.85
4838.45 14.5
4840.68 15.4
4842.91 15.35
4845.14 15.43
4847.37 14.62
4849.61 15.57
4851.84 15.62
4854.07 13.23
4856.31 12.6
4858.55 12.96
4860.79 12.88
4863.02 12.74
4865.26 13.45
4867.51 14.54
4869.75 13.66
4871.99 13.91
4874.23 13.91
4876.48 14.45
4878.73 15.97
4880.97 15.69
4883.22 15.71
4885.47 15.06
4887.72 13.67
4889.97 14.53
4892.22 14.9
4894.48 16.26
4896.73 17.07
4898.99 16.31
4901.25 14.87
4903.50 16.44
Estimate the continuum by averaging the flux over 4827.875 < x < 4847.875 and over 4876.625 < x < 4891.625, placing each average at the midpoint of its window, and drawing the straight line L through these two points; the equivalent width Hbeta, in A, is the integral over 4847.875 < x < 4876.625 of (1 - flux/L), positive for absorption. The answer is 2.5 A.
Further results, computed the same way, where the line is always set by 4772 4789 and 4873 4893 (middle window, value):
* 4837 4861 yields 1.1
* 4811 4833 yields -1.1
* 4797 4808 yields -0.6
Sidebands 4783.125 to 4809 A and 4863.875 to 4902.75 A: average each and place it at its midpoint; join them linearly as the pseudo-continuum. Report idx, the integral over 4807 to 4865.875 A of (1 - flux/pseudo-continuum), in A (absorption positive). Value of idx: 2.0 A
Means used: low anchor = 16.2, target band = 15.1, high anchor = 14.9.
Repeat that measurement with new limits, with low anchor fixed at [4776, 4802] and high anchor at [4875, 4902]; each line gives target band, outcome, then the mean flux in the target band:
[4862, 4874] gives 1.41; 13.7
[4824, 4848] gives 0.86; 15.2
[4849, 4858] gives 0.88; 14.1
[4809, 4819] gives -0.42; 16.6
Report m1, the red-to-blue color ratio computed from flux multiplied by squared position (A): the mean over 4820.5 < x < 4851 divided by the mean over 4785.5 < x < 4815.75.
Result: 0.96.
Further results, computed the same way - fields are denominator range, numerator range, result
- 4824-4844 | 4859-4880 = 0.93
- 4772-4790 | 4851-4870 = 0.88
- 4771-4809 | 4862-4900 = 0.96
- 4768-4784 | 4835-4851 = 1.01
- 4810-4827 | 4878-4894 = 0.94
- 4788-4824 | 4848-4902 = 0.91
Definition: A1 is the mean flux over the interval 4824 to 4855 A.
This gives 15.1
